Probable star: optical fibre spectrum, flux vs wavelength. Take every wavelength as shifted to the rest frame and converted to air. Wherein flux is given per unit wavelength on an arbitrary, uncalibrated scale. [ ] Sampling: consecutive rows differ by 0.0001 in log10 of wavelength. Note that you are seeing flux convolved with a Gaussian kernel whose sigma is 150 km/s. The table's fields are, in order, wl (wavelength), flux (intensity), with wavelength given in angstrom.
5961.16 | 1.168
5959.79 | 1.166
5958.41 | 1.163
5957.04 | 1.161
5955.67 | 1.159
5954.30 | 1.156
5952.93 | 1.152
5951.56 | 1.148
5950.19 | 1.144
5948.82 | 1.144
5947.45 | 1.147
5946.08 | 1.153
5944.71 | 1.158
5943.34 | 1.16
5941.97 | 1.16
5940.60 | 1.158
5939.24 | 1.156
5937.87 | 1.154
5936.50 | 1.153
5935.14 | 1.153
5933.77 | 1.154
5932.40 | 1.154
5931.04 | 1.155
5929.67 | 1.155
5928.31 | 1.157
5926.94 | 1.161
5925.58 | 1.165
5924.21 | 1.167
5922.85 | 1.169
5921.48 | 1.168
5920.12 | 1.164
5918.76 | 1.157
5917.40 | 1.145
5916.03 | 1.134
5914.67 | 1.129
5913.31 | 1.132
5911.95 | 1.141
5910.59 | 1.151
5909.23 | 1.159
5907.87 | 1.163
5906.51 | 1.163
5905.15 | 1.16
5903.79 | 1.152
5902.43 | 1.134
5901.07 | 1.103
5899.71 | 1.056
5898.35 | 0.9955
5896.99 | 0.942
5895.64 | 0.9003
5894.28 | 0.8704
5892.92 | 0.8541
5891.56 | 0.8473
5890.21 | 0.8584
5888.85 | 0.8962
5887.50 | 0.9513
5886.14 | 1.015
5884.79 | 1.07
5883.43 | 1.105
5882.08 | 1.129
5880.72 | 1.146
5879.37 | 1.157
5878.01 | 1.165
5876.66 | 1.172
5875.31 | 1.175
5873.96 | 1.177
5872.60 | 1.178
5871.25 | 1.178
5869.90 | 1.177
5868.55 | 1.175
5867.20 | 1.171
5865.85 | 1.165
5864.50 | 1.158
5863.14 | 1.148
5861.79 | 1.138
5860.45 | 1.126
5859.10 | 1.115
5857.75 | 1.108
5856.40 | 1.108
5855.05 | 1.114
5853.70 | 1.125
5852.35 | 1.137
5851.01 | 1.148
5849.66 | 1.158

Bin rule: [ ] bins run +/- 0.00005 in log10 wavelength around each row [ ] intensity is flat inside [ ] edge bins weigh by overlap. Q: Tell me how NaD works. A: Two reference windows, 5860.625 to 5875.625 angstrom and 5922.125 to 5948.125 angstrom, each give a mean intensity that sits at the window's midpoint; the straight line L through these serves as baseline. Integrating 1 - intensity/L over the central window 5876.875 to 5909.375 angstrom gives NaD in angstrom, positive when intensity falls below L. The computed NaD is 3.39 angstrom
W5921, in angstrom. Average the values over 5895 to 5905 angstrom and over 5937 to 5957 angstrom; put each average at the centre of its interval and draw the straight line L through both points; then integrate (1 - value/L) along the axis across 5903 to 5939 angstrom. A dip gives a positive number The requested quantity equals -2.0 angstrom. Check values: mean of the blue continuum 1.05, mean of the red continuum 1.15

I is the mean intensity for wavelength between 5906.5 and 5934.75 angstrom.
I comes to 1.15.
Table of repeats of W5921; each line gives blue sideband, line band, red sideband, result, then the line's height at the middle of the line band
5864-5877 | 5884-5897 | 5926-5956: 2.75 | 1.17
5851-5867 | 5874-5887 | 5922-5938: 0.16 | 1.14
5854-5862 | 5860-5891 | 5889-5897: -3.64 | 0.996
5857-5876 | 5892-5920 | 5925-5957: 1.79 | 1.16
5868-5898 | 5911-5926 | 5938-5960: -0.61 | 1.11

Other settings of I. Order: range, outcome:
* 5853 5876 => 1.15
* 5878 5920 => 1.06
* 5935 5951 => 1.15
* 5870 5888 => 1.13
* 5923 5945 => 1.16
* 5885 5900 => 0.927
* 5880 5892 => 1.01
